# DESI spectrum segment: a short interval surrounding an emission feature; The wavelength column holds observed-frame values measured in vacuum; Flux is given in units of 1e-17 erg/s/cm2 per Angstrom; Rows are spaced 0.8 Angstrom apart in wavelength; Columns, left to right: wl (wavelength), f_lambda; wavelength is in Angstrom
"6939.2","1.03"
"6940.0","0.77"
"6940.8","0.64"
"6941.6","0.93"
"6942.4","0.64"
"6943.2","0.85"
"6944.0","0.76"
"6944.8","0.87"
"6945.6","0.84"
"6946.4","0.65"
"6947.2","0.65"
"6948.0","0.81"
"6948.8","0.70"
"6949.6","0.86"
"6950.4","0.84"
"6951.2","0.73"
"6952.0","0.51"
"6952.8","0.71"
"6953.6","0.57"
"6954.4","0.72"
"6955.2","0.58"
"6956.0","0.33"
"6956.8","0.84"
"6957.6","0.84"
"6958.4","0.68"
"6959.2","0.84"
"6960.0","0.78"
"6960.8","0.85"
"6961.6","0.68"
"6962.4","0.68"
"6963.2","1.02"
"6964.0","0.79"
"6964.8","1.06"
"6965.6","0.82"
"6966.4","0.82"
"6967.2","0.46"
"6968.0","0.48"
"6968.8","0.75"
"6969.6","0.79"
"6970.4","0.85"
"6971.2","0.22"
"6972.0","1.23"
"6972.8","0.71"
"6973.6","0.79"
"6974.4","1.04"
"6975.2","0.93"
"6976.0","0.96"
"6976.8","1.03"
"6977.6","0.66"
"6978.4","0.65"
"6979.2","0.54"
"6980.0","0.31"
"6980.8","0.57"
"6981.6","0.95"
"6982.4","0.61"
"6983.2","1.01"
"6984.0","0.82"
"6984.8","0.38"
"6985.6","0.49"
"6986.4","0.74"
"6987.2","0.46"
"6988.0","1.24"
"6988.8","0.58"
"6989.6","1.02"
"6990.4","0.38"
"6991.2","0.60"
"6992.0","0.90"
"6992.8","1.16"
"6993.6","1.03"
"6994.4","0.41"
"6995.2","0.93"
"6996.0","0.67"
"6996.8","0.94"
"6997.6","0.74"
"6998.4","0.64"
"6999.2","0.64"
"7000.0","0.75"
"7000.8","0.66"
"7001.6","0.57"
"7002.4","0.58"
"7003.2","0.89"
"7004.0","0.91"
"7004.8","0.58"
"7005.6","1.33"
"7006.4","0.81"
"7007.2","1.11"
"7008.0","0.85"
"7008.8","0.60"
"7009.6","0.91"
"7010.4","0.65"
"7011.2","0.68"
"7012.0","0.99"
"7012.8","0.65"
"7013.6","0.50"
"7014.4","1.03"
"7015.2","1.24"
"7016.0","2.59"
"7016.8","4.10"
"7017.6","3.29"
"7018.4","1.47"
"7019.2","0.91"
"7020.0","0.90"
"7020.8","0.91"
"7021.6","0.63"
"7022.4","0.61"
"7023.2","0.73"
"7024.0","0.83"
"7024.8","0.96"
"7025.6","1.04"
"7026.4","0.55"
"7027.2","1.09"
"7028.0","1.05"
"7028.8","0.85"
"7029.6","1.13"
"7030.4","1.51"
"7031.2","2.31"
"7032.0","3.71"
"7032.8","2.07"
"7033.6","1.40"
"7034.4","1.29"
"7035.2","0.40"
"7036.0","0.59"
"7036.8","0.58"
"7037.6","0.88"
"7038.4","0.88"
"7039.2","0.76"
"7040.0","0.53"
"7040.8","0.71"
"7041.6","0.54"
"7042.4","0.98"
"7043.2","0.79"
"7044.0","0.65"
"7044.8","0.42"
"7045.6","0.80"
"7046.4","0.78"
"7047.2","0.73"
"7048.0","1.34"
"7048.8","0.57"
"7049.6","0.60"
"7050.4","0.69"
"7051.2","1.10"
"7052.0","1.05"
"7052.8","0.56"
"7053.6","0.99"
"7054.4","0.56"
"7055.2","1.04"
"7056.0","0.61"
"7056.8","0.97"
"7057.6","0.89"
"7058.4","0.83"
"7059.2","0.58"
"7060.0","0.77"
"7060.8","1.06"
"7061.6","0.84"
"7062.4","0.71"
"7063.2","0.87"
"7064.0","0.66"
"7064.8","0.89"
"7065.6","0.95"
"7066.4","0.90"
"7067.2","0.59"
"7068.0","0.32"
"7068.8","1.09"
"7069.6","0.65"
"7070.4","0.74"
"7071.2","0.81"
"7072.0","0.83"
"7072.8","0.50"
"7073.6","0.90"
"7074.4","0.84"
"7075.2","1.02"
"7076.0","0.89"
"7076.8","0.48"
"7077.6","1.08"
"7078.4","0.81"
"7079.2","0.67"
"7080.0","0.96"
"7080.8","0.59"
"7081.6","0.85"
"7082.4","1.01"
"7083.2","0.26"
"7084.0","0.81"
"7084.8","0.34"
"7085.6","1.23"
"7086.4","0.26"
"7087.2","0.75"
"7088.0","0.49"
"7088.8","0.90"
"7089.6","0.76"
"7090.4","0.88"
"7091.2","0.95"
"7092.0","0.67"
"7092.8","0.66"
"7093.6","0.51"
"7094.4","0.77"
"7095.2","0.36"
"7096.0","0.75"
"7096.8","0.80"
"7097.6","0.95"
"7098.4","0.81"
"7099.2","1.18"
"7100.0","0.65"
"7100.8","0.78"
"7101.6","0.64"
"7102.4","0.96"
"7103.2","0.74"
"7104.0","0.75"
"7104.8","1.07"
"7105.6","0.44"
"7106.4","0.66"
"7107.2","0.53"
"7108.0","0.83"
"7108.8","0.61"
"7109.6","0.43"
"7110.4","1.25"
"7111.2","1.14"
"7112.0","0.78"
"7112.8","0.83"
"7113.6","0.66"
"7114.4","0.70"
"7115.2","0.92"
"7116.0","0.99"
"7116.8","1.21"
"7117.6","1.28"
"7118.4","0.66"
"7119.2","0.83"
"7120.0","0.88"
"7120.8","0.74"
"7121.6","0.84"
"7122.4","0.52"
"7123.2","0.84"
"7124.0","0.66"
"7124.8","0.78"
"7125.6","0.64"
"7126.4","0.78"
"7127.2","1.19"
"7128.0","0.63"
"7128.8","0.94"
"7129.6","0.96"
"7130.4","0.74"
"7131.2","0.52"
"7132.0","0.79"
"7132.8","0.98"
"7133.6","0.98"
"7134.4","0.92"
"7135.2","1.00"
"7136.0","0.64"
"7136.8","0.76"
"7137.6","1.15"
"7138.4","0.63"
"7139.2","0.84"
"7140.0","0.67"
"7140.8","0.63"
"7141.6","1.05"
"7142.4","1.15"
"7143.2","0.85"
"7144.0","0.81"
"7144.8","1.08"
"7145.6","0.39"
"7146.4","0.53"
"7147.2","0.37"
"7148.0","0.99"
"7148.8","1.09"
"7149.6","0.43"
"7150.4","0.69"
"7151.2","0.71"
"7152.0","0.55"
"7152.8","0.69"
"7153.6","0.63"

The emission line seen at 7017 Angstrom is [S II] 6716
